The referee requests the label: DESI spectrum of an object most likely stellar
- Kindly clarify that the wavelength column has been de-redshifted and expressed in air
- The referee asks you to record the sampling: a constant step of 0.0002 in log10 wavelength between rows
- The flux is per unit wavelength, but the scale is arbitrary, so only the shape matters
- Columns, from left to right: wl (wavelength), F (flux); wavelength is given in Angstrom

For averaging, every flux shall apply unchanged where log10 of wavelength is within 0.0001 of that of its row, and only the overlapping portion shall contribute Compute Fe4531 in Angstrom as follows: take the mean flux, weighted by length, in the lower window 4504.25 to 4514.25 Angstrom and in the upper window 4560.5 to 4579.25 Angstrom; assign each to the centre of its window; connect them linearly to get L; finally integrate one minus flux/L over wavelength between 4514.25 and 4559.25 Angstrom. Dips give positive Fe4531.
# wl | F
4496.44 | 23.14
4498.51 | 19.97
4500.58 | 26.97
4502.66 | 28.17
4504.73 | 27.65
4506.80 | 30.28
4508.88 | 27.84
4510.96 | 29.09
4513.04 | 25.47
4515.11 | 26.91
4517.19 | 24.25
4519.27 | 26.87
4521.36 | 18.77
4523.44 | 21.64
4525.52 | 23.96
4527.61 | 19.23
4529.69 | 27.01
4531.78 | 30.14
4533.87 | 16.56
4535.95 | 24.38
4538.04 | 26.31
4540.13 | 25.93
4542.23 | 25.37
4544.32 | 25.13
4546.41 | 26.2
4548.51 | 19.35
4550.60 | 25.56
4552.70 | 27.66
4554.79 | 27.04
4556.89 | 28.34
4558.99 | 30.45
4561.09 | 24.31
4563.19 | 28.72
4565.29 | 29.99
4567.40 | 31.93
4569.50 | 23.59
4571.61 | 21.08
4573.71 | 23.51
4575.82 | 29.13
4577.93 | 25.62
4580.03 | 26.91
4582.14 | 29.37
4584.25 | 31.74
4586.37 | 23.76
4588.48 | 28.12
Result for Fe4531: 4.2 Angstrom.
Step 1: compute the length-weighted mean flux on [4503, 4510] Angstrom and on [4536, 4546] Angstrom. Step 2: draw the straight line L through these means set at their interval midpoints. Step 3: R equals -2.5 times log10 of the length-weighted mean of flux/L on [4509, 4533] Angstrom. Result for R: 0.10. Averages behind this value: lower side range 28.6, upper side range 25.6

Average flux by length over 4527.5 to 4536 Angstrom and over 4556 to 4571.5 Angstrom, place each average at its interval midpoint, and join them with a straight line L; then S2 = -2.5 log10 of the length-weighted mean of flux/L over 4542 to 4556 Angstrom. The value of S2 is 0.03 mag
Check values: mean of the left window 23.8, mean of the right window 27.7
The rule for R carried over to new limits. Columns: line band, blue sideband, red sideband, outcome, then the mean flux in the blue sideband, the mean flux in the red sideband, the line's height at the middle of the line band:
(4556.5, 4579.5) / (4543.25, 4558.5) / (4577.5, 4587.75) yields -0.01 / 25.8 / 27.6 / 26.8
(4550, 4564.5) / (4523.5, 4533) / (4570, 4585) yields -0.07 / 24.6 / 26.6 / 25.7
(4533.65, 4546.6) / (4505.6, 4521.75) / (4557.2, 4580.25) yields 0.09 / 26.5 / 26.9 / 26.7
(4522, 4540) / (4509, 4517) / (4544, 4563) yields 0.13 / 26.9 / 26.2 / 26.6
